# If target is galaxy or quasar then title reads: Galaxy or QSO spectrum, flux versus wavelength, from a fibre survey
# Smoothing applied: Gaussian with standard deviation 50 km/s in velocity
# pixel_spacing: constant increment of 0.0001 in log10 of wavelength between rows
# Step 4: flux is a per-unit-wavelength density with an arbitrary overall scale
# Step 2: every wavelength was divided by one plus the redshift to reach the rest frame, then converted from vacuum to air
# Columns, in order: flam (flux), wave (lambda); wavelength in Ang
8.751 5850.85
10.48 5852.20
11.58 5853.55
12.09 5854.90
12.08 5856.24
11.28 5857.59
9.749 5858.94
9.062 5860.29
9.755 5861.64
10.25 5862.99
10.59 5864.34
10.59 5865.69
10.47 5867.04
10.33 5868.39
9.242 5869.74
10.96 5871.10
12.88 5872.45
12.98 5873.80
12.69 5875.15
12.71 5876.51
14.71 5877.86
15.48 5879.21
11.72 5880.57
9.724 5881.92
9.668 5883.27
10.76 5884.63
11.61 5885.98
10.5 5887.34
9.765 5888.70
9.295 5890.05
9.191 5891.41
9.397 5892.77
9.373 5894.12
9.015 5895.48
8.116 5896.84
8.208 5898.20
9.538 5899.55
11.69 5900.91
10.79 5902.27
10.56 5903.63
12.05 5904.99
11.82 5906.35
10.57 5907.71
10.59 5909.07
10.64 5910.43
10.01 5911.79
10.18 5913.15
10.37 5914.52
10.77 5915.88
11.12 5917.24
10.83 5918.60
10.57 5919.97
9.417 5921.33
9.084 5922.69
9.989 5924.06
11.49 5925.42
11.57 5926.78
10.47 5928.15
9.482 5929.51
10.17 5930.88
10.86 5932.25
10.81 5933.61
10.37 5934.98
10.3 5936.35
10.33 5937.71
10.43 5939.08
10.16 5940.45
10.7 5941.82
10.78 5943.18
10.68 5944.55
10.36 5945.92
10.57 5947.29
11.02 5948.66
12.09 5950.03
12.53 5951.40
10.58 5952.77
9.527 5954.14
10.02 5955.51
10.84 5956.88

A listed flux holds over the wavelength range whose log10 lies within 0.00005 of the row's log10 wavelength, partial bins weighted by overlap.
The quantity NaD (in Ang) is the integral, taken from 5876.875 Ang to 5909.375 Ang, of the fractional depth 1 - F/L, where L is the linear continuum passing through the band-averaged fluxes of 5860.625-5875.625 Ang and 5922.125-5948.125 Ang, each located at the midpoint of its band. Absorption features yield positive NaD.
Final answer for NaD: 0.4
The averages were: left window 10.9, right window 10.5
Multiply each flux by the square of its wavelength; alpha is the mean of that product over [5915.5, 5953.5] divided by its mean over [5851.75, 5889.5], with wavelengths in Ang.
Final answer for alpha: 0.97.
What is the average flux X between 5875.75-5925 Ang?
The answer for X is 10.6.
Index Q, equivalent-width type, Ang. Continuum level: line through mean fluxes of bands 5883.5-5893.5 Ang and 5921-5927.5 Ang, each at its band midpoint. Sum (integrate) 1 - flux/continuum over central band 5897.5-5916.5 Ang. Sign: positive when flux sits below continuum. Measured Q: -0.6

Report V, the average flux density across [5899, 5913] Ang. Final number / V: 10.8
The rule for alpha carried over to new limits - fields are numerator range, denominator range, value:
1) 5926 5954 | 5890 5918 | 1.06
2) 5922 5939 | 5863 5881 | 0.89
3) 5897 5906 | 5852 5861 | 0.97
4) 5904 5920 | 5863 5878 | 0.95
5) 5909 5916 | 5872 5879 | 0.79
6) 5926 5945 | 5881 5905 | 1.08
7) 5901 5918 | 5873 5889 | 0.92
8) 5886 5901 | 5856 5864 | 0.93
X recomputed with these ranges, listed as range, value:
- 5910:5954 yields 10.6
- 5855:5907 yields 10.8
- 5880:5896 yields 10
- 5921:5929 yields 10.4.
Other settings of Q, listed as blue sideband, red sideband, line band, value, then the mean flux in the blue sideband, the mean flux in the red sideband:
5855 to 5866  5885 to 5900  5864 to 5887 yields -3.62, 10.5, 9.48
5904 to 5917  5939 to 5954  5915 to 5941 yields 0.94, 10.8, 10.9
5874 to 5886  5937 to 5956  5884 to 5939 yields 5.64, 12.2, 10.7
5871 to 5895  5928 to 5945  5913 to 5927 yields 0.29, 11.3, 10.4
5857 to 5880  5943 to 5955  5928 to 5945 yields 0.85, 11.4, 10.9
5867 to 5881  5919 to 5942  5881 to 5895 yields 2.21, 12.3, 10.4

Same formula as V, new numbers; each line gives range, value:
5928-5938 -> 10.3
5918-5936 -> 10.4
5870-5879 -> 12.8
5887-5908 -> 9.97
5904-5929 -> 10.6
